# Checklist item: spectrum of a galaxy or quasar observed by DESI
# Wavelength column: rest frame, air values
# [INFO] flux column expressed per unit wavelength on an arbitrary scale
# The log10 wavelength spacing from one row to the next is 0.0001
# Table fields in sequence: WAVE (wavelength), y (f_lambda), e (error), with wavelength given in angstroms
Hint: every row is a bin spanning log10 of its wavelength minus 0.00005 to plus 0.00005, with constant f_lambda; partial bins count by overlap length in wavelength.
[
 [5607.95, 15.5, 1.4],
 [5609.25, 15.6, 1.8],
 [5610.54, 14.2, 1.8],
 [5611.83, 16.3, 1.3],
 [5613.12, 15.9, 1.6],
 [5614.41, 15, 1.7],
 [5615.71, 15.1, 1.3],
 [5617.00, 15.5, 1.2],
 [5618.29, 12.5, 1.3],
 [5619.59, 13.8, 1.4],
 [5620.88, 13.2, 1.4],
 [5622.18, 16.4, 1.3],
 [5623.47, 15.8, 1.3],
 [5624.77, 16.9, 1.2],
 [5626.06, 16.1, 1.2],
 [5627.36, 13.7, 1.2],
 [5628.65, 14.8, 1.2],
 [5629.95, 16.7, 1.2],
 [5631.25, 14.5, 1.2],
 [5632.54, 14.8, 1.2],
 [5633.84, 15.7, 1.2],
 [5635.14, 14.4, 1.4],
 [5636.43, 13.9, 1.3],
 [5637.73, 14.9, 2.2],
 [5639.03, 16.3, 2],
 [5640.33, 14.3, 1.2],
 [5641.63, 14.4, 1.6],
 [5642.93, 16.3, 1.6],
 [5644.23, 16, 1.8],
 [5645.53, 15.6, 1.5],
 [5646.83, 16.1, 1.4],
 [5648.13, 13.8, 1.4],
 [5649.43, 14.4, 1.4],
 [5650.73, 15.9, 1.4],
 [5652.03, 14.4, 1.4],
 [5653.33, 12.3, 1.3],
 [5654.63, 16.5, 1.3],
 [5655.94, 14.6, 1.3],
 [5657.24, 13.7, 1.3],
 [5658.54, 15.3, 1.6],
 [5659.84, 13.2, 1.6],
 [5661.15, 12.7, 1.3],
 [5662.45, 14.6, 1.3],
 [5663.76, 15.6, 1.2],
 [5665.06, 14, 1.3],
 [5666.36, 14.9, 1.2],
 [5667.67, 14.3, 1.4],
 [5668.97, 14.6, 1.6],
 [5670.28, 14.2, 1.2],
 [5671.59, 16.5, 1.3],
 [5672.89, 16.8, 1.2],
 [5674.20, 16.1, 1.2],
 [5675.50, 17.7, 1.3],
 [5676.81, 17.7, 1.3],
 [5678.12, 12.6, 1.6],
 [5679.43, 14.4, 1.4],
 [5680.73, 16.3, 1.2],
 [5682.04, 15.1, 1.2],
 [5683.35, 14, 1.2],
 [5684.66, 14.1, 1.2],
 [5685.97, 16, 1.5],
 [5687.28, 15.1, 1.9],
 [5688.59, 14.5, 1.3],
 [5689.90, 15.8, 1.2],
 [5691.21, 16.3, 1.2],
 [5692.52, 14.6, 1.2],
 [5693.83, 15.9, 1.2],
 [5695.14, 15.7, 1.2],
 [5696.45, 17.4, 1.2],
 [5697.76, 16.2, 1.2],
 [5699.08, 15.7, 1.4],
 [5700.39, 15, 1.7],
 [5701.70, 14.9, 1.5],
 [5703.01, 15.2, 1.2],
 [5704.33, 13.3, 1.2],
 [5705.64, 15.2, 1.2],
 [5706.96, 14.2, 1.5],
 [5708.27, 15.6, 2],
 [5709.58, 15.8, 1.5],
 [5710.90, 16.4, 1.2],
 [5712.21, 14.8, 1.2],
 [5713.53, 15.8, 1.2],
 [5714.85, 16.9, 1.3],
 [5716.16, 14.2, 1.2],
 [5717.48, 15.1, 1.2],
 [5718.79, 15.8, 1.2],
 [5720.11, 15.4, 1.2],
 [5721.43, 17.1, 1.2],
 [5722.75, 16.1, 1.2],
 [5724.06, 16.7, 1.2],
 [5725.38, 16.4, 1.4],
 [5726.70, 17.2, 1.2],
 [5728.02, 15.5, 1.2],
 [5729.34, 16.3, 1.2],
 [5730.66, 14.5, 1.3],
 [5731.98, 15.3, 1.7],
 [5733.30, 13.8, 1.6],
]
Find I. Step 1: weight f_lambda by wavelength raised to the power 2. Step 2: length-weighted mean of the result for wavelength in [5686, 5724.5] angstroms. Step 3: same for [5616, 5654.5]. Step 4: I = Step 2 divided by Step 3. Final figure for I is 1.06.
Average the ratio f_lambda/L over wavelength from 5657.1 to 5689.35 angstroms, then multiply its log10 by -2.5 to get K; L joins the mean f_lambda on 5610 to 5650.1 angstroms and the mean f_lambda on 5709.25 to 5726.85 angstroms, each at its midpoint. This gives 0.04 mag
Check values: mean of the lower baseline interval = 15.1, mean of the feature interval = 15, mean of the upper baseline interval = 15.9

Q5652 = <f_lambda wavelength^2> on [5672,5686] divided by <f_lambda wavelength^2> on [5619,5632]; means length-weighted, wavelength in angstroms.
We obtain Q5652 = 1.04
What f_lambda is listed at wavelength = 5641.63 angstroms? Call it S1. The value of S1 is 14.4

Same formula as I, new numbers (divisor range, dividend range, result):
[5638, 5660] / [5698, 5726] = 1.06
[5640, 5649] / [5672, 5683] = 1.05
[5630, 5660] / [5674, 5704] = 1.05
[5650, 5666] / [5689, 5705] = 1.09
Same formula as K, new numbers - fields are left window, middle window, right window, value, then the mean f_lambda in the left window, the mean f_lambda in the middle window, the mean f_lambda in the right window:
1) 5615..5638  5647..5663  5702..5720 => 0.052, 14.9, 14.3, 15.3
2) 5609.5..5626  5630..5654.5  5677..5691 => 0.005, 15.1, 15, 14.9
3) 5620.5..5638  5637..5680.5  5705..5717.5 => 0.018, 15.2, 15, 15.4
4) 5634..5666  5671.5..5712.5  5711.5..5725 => -0.005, 14.7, 15.5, 15.8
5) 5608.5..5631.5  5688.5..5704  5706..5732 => 0.001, 15.1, 15.6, 15.8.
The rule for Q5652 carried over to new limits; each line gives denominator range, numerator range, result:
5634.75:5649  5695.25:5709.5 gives 1.04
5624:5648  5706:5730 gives 1.07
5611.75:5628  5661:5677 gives 1.04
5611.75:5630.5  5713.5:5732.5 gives 1.09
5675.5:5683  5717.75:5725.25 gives 1.07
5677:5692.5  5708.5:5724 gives 1.07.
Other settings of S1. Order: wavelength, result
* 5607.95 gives 15.5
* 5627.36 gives 13.7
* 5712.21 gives 14.8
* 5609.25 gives 15.6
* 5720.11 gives 15.4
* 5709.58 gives 15.8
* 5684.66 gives 14.1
